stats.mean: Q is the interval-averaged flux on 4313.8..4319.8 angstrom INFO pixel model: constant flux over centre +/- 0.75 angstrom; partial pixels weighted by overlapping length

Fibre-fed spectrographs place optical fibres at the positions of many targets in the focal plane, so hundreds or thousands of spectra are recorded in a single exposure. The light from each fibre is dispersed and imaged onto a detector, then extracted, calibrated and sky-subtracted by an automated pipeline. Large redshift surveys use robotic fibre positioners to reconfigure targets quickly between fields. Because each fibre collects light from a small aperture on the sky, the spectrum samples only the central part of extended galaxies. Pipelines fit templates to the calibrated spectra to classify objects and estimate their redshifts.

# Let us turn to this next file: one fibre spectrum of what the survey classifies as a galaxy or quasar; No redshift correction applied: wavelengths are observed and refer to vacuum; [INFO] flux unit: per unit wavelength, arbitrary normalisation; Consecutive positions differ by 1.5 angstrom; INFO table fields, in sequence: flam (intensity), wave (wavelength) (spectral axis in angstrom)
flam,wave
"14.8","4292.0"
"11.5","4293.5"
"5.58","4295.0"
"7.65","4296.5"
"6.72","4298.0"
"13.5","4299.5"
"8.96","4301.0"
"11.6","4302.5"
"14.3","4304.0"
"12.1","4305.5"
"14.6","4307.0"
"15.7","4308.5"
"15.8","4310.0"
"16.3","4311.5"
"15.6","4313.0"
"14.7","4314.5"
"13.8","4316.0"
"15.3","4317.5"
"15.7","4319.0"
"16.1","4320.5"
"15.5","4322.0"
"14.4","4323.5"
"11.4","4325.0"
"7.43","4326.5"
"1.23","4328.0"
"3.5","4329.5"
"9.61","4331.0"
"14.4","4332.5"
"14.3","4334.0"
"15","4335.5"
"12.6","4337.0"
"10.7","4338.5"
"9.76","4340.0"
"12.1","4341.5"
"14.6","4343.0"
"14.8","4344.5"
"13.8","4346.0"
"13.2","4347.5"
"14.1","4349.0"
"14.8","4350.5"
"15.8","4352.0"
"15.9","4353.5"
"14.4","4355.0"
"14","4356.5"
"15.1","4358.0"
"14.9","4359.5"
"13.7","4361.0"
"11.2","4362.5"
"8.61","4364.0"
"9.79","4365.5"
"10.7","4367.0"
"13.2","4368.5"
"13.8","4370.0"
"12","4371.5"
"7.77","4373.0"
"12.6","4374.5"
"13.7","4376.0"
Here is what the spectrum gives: 14.9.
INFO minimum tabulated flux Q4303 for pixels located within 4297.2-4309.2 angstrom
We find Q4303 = 6.72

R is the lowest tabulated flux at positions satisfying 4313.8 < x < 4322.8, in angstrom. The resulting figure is 13.8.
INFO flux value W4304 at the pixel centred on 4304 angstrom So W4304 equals 14.3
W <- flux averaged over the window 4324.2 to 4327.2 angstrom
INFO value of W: 9.53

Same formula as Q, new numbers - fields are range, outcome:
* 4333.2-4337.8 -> 13.9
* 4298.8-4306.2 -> 12.1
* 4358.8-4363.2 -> 13.3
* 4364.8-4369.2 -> 11.2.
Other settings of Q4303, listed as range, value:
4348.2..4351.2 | 14.1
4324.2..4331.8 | 1.23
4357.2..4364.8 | 8.61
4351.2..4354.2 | 15.8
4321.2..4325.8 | 11.4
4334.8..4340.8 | 9.76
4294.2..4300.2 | 5.58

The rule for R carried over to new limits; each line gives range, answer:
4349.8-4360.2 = 14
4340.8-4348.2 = 12.1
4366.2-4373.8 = 7.77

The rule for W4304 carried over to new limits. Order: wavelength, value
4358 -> 15.1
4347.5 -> 13.2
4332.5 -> 14.4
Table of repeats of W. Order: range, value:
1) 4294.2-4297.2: 6.68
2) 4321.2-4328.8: 9.99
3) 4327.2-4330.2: 2.43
